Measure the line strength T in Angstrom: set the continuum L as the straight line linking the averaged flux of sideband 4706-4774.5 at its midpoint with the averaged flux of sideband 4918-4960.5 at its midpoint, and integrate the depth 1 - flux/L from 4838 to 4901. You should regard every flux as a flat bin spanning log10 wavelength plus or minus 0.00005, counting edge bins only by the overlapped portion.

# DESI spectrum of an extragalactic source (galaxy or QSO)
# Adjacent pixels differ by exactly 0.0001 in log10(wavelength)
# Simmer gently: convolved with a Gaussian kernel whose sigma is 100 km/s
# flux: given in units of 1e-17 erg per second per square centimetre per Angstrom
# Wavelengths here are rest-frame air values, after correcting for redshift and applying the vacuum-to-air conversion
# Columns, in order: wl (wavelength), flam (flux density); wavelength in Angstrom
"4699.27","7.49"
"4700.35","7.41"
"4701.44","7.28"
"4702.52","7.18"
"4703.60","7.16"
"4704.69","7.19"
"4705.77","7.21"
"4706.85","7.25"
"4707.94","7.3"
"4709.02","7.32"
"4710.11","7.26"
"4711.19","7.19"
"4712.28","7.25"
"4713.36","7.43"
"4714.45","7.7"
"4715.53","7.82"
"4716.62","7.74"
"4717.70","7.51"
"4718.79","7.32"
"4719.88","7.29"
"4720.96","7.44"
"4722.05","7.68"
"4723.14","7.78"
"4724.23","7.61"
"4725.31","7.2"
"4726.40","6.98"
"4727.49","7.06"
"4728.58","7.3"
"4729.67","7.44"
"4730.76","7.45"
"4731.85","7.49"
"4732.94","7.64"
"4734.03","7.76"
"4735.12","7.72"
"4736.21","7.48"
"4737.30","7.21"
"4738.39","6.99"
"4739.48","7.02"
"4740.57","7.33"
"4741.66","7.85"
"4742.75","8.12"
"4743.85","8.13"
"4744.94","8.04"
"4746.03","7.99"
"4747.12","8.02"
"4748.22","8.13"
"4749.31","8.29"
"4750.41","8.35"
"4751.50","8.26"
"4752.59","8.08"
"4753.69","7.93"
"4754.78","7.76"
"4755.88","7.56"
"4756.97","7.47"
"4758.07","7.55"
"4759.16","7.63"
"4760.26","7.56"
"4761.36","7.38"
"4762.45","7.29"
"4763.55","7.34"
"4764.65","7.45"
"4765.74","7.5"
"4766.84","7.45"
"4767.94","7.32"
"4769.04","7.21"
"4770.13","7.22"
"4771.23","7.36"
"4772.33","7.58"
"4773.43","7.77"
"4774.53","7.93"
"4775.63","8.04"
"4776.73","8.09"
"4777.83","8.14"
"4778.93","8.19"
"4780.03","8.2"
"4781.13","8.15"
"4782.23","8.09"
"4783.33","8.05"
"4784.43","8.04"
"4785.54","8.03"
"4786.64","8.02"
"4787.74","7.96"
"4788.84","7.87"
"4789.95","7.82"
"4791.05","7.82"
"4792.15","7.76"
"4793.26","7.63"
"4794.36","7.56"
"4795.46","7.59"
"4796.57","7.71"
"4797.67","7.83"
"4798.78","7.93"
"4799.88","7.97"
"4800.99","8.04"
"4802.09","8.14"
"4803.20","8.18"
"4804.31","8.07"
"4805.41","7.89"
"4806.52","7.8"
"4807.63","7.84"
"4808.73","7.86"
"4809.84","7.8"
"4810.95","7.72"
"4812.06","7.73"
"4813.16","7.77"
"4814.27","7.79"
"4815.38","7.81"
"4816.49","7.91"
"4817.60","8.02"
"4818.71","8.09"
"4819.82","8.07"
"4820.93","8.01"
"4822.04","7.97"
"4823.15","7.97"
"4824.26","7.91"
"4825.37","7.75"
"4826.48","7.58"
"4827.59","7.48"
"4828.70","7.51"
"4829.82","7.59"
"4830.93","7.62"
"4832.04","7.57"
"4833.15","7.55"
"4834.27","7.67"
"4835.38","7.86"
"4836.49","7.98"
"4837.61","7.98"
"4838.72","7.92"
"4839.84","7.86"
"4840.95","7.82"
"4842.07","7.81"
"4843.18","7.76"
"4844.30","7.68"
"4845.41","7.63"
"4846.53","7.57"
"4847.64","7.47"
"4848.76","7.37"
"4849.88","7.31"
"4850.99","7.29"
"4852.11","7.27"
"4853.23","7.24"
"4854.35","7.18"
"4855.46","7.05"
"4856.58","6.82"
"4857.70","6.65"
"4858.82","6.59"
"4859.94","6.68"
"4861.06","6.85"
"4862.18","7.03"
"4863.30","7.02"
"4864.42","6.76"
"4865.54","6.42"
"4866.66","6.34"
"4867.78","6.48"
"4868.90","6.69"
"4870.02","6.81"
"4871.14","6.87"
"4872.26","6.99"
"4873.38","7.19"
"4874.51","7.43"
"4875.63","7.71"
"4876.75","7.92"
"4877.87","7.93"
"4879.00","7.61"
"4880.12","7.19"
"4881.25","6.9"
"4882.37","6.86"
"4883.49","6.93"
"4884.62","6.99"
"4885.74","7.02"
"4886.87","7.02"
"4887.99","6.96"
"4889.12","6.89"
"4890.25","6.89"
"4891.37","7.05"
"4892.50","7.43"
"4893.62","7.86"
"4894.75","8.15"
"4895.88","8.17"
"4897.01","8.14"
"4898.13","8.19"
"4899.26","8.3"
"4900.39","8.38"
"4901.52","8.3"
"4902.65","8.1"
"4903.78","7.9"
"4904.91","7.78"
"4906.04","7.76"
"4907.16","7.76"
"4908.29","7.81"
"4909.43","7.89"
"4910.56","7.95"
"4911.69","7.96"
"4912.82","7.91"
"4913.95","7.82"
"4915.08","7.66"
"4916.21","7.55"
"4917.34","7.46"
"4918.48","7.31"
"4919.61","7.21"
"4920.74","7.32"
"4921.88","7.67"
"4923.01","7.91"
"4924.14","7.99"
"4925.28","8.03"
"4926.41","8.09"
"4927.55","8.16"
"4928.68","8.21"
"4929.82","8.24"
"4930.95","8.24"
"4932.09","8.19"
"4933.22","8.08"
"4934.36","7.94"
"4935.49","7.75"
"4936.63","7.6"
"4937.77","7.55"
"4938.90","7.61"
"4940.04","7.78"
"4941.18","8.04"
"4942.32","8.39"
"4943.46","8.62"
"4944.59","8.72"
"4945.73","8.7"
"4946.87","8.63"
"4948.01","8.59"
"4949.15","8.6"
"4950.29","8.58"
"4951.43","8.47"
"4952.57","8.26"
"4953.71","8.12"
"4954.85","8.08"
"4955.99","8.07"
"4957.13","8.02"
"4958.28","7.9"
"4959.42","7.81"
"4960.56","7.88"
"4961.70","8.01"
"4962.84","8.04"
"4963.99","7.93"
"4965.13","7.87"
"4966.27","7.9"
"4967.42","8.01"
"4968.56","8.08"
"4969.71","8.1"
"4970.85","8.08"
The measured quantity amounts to 4.7 Angstrom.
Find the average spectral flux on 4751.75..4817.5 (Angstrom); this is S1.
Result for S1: 7.79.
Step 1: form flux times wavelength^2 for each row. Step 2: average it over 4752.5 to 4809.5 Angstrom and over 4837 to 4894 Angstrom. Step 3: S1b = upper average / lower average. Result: 1.0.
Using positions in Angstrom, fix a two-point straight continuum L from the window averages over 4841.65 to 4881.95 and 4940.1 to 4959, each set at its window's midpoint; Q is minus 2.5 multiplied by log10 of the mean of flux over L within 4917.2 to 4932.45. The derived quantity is 0.02 mag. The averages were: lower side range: 7.15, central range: 7.86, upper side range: 8.34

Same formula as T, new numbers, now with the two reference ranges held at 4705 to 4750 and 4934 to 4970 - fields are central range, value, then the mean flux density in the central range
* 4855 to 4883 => 3.2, 6.99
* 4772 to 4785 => -0.6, 8.03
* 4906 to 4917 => 0.3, 7.81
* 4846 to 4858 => 1.0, 7.21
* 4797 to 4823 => -0.6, 7.92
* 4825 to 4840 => 0.2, 7.7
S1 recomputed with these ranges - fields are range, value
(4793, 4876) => 7.52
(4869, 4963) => 7.8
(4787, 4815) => 7.84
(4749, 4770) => 7.64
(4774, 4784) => 8.1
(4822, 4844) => 7.75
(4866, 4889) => 7.09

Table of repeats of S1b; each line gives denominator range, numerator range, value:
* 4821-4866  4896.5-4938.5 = 1.10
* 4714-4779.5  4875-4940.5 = 1.08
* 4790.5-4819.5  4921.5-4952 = 1.10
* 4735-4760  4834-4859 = 1.00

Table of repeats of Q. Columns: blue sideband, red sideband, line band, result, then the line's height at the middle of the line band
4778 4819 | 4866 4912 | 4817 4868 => 0.037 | 7.7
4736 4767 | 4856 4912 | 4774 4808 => -0.049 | 7.59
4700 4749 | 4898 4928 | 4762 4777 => 0.006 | 7.57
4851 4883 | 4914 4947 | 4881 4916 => -0.023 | 7.48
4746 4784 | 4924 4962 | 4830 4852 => 0.038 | 7.94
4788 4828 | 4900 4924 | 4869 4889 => 0.091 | 7.8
